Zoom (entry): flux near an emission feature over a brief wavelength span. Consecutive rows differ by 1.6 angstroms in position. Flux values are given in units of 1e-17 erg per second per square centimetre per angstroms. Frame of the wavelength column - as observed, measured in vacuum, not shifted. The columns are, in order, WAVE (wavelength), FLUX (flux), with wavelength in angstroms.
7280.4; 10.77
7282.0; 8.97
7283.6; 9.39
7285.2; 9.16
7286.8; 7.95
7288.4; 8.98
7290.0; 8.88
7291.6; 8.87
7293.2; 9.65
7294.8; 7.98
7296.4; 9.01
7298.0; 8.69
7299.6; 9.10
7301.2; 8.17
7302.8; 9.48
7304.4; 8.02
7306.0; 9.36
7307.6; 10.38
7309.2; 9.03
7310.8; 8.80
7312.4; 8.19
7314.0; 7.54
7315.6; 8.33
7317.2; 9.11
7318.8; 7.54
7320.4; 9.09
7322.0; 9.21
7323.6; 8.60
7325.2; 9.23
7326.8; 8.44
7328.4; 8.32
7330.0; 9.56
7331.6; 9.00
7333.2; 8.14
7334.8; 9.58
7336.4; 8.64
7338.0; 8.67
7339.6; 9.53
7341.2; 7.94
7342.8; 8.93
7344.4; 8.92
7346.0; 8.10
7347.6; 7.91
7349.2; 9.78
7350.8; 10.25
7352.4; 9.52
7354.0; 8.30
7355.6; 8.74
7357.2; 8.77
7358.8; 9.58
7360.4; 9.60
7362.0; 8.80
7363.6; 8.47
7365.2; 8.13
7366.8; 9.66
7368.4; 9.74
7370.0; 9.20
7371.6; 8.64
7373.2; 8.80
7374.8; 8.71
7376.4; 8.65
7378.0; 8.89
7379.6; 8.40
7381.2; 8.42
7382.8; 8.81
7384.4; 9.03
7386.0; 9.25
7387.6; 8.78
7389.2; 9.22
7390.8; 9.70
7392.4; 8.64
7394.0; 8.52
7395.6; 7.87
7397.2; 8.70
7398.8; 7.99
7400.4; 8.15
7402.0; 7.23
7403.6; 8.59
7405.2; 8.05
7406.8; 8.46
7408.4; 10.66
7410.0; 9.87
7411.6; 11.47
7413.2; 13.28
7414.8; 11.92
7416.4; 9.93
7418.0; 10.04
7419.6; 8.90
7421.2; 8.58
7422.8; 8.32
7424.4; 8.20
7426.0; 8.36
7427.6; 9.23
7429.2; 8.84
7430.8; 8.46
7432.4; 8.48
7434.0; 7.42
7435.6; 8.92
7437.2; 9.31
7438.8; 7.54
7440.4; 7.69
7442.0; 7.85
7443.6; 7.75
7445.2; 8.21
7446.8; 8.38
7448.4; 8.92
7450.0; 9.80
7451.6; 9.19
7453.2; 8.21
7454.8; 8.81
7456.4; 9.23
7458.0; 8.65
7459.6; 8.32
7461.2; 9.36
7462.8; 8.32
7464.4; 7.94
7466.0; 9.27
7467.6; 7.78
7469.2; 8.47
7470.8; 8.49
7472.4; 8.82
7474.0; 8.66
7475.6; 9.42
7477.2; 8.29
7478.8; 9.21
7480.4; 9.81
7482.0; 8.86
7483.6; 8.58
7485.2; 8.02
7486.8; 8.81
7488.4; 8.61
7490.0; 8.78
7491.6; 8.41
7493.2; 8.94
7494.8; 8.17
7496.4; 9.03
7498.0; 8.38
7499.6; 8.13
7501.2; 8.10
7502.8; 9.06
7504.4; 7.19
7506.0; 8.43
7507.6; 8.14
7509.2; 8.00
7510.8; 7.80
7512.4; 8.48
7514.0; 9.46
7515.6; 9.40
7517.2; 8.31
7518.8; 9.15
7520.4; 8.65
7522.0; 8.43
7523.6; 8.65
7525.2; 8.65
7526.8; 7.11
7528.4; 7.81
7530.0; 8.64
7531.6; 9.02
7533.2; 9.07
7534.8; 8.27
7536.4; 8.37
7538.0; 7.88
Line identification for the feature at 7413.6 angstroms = [N II]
